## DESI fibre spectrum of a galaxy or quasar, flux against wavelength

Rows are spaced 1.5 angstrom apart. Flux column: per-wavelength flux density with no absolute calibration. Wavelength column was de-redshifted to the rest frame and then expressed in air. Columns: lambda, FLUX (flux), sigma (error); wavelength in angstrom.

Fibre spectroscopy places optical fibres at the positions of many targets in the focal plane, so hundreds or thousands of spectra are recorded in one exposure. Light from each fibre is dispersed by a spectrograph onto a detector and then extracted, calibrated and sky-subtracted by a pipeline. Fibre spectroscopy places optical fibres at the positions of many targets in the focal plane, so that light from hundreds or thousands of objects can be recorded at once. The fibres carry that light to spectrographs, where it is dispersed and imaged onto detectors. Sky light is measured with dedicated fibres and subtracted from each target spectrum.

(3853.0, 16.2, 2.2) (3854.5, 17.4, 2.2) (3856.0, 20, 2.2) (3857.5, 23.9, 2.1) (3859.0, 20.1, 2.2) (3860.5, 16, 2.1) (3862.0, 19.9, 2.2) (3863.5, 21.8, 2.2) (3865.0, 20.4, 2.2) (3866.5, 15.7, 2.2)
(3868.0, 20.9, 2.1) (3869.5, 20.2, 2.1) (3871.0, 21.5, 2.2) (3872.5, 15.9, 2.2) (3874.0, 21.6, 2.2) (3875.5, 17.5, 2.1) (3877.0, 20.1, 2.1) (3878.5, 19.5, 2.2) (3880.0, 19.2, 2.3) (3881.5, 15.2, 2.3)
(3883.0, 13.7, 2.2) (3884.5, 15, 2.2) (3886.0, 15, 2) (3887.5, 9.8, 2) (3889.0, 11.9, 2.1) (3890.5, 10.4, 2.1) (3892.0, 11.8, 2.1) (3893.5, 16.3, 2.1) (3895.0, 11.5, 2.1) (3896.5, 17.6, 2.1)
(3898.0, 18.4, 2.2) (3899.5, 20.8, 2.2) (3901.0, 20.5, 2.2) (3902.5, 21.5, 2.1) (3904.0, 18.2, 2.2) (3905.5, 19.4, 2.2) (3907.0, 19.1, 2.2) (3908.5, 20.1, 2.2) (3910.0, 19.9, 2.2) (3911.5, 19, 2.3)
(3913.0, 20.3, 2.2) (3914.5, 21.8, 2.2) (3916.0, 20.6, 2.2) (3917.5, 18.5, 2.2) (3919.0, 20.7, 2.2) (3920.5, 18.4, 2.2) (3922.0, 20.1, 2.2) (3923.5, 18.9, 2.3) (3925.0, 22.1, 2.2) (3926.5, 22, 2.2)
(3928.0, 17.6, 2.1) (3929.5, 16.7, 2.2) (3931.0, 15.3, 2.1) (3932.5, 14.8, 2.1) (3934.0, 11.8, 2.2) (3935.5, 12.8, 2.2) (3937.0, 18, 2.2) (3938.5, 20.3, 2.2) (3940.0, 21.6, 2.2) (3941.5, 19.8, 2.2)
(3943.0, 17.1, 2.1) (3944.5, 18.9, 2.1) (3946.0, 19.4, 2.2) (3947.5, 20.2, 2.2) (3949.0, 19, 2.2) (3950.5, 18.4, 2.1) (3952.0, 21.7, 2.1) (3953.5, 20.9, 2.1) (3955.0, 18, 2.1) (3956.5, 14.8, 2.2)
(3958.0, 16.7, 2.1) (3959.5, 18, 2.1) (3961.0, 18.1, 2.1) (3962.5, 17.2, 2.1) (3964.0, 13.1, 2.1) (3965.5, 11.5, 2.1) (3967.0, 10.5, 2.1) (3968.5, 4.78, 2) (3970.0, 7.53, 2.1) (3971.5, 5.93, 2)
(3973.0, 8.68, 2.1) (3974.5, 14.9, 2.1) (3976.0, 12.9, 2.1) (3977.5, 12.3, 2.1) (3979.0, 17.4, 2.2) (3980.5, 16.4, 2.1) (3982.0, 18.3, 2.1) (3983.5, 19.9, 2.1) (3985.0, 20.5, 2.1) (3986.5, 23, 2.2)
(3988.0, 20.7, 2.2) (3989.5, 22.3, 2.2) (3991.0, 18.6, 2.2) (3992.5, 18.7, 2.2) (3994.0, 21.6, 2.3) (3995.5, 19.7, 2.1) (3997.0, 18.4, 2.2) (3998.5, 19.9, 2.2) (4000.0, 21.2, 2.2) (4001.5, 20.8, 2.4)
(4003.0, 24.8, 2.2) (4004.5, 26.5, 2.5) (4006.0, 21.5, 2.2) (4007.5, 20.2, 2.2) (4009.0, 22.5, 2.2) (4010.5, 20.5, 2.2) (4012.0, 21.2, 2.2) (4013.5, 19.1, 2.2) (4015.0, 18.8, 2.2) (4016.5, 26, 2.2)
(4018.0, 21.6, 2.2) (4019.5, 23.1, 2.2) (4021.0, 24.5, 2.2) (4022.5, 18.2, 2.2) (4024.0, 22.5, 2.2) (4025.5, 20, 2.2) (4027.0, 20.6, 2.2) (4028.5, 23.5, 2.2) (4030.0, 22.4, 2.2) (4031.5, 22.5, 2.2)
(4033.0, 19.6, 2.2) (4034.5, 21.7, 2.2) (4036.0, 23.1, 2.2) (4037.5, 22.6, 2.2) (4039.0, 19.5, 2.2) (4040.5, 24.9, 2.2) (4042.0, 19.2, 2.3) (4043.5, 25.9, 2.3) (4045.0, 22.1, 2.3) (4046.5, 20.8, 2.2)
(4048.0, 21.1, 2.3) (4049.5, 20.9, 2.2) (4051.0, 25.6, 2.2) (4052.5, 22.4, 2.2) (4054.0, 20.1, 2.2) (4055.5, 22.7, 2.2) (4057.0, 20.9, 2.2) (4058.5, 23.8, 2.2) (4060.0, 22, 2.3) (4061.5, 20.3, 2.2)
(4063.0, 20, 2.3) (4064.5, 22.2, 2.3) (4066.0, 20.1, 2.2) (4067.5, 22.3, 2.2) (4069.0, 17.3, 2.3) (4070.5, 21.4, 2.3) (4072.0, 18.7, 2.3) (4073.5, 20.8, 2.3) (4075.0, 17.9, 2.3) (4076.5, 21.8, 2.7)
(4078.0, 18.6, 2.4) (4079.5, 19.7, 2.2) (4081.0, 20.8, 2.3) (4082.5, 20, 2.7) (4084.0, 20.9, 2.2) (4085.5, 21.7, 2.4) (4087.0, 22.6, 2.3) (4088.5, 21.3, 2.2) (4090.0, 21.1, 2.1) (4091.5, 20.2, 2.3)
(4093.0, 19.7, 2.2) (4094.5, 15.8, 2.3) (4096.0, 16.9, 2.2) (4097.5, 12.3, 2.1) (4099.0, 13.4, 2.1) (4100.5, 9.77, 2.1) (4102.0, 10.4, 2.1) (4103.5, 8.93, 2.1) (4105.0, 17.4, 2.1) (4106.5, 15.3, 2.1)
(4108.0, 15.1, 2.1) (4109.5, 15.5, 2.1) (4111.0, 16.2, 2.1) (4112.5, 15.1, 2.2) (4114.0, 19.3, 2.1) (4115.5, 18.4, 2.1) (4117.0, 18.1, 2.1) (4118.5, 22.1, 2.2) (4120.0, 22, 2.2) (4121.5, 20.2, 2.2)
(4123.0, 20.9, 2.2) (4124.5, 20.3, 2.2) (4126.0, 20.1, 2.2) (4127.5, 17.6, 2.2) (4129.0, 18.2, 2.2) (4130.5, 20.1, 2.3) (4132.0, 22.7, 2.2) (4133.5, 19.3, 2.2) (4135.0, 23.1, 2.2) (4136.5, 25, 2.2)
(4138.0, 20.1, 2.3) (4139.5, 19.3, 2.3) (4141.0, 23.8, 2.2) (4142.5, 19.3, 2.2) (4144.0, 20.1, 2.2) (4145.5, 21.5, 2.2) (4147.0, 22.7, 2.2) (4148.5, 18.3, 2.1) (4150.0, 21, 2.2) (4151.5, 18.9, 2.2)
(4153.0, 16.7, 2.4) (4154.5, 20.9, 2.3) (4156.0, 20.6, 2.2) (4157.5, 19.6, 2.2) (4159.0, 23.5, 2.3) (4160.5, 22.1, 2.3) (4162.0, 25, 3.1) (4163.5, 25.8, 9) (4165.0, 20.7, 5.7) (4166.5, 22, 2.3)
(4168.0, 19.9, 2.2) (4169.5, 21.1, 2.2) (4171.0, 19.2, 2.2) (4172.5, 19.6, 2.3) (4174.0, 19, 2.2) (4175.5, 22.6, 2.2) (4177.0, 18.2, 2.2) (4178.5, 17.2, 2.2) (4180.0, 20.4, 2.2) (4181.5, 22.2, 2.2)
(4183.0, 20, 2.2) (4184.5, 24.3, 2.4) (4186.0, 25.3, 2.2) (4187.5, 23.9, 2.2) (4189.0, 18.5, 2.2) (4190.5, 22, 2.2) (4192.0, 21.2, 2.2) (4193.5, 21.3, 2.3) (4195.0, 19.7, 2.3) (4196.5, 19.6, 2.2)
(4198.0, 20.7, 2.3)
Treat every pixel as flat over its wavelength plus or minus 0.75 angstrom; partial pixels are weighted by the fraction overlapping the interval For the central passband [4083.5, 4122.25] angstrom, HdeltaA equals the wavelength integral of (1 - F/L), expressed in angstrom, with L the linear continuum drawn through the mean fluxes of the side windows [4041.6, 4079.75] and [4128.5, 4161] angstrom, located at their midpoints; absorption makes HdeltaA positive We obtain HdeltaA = 6.8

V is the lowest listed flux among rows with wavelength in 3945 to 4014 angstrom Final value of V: 4.78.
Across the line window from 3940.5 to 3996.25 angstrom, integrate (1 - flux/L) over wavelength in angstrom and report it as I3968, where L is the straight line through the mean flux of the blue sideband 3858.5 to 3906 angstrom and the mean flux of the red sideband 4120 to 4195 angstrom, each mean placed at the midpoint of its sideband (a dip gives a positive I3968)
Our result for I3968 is 5.4 angstrom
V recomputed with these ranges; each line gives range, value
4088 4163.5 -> 8.93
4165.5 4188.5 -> 17.2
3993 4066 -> 18.2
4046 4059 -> 20.1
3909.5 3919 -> 18.5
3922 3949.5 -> 11.8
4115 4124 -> 18.1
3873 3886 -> 13.7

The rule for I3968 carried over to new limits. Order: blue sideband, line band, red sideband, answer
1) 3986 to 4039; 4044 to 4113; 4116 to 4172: 6.91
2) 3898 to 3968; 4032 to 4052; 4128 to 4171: -2.43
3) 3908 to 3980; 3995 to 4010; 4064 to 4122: -3.61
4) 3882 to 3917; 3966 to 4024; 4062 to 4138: -1.99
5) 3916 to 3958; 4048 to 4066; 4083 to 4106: -4.77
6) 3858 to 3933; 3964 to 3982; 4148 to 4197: 7.01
